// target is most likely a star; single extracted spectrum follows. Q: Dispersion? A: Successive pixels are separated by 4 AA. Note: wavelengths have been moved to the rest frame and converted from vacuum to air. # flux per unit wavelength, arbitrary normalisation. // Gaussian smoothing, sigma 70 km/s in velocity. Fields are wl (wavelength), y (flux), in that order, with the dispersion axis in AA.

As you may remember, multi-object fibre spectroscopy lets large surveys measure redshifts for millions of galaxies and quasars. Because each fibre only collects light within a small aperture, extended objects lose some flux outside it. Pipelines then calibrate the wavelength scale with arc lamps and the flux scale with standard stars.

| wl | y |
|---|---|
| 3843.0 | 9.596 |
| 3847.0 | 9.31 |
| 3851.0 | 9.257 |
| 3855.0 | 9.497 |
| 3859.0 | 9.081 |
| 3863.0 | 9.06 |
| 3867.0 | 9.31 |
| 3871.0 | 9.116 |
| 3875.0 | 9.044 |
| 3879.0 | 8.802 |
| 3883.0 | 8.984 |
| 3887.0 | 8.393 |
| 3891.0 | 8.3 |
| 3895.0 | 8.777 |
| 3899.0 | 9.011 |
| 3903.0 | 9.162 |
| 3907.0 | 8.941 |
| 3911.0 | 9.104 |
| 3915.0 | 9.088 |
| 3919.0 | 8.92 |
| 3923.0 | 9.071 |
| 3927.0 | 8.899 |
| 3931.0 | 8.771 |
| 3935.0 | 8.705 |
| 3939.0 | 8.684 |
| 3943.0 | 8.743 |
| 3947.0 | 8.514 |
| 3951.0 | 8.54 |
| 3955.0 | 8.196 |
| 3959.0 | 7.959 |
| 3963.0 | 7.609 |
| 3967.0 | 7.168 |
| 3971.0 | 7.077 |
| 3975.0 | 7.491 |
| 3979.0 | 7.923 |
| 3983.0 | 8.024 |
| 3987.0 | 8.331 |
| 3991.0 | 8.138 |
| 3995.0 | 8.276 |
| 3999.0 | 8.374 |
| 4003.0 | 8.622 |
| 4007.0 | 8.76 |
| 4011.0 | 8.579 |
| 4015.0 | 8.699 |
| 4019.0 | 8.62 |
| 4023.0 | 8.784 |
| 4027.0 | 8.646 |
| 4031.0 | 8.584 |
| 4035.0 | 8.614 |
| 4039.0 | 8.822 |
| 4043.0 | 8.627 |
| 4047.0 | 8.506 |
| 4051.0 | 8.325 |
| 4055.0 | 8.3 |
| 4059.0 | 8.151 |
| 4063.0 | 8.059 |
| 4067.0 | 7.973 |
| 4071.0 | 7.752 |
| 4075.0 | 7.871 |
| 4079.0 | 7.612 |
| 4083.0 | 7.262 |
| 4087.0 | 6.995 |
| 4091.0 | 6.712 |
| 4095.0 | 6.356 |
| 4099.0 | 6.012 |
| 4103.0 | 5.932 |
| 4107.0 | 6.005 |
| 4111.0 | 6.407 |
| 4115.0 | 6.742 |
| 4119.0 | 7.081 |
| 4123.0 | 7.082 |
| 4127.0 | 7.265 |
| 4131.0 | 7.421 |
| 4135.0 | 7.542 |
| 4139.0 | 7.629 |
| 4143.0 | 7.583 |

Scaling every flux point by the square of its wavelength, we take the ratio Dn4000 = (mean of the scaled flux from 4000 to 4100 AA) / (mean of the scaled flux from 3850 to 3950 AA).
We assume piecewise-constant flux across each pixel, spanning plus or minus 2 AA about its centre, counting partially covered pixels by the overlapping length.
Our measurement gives 0.97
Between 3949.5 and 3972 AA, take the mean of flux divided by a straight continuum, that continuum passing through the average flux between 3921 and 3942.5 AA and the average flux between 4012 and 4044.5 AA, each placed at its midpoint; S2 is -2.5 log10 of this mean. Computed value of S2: 0.13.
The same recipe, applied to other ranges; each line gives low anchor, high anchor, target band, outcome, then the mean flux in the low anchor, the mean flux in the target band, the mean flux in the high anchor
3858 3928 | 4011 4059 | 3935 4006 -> 0.08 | 8.95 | 8.12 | 8.57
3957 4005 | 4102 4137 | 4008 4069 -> -0.14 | 7.92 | 8.49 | 6.86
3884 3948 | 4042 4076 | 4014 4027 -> -0.04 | 8.83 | 8.69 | 8.17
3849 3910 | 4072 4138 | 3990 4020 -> -0.09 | 8.98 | 8.52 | 6.92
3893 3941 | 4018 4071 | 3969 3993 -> 0.11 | 8.93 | 7.83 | 8.43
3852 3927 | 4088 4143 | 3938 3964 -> 0.01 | 8.98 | 8.33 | 6.82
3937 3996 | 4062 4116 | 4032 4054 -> -0.16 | 8.04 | 8.57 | 6.96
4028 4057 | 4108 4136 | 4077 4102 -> 0.13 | 8.54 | 6.79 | 7.02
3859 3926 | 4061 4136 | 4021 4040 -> -0.13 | 8.95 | 8.68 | 7.05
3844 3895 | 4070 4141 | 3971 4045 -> -0.08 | 9.02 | 8.4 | 6.97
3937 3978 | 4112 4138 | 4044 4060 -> -0.11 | 8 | 8.35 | 7.18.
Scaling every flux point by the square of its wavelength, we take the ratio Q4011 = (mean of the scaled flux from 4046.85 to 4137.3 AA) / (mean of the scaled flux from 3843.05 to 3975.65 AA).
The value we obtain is 0.9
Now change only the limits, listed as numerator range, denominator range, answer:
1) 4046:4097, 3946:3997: 1.02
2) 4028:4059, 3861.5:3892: 1.04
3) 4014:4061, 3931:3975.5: 1.10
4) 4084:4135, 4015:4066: 0.82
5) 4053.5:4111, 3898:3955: 0.88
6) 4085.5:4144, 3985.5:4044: 0.84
